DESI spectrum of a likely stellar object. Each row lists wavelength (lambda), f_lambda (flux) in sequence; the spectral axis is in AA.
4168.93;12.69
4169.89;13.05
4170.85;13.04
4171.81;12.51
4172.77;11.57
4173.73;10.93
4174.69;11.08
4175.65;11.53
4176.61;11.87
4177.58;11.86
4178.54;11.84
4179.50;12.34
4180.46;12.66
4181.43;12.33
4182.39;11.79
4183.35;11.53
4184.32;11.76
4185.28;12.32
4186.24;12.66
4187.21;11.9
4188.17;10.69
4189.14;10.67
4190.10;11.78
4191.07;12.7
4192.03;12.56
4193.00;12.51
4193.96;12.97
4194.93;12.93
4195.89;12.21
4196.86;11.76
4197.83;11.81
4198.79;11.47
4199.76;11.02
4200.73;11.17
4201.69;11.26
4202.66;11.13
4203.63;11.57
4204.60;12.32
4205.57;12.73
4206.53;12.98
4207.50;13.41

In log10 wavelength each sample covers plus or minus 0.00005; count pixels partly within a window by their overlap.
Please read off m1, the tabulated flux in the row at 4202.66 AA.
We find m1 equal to 11.13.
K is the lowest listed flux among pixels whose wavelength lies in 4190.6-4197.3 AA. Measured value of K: 11.76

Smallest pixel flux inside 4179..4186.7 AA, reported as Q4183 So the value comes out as 11.53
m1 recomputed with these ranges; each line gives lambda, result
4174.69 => 11.08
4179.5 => 12.34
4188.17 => 10.69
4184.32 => 11.76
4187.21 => 11.9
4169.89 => 13.05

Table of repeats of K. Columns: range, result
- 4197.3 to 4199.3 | 11.47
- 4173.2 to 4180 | 10.93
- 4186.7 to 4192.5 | 10.67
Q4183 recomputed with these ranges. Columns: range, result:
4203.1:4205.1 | 11.57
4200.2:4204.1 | 11.13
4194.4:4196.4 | 12.21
